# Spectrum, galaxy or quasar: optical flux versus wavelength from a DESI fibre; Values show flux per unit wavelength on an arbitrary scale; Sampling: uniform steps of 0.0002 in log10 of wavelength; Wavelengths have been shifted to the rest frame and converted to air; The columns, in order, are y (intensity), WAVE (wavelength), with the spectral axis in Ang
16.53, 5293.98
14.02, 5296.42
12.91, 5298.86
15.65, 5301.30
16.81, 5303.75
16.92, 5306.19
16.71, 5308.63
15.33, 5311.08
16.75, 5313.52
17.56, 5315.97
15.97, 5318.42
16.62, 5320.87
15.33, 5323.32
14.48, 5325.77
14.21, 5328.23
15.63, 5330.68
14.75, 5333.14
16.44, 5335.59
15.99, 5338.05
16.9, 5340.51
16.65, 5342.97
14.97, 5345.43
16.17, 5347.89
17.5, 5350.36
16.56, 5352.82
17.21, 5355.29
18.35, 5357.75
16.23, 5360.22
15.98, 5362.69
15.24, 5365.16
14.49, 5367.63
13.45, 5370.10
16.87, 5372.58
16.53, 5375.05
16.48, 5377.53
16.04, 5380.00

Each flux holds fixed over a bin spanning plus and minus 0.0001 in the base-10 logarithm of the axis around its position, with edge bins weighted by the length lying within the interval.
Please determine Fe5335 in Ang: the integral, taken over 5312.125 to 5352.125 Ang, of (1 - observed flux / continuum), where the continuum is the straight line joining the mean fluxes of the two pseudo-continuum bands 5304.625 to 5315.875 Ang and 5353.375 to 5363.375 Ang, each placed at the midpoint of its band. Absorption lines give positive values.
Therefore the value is 1.8 Ang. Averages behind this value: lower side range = 16.6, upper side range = 17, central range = 16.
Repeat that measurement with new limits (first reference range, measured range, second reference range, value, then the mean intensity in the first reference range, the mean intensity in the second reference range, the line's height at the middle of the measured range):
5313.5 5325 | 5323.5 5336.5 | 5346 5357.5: 1.1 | 16.3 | 16.9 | 16.5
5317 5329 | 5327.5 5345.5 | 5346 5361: 0.3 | 15.4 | 16.9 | 16.1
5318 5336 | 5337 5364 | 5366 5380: -1.9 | 15.4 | 15.6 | 15.5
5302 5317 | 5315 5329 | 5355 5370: 0.7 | 16.6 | 16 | 16.5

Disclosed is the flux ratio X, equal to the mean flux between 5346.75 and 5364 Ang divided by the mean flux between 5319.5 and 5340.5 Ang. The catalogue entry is 1.09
